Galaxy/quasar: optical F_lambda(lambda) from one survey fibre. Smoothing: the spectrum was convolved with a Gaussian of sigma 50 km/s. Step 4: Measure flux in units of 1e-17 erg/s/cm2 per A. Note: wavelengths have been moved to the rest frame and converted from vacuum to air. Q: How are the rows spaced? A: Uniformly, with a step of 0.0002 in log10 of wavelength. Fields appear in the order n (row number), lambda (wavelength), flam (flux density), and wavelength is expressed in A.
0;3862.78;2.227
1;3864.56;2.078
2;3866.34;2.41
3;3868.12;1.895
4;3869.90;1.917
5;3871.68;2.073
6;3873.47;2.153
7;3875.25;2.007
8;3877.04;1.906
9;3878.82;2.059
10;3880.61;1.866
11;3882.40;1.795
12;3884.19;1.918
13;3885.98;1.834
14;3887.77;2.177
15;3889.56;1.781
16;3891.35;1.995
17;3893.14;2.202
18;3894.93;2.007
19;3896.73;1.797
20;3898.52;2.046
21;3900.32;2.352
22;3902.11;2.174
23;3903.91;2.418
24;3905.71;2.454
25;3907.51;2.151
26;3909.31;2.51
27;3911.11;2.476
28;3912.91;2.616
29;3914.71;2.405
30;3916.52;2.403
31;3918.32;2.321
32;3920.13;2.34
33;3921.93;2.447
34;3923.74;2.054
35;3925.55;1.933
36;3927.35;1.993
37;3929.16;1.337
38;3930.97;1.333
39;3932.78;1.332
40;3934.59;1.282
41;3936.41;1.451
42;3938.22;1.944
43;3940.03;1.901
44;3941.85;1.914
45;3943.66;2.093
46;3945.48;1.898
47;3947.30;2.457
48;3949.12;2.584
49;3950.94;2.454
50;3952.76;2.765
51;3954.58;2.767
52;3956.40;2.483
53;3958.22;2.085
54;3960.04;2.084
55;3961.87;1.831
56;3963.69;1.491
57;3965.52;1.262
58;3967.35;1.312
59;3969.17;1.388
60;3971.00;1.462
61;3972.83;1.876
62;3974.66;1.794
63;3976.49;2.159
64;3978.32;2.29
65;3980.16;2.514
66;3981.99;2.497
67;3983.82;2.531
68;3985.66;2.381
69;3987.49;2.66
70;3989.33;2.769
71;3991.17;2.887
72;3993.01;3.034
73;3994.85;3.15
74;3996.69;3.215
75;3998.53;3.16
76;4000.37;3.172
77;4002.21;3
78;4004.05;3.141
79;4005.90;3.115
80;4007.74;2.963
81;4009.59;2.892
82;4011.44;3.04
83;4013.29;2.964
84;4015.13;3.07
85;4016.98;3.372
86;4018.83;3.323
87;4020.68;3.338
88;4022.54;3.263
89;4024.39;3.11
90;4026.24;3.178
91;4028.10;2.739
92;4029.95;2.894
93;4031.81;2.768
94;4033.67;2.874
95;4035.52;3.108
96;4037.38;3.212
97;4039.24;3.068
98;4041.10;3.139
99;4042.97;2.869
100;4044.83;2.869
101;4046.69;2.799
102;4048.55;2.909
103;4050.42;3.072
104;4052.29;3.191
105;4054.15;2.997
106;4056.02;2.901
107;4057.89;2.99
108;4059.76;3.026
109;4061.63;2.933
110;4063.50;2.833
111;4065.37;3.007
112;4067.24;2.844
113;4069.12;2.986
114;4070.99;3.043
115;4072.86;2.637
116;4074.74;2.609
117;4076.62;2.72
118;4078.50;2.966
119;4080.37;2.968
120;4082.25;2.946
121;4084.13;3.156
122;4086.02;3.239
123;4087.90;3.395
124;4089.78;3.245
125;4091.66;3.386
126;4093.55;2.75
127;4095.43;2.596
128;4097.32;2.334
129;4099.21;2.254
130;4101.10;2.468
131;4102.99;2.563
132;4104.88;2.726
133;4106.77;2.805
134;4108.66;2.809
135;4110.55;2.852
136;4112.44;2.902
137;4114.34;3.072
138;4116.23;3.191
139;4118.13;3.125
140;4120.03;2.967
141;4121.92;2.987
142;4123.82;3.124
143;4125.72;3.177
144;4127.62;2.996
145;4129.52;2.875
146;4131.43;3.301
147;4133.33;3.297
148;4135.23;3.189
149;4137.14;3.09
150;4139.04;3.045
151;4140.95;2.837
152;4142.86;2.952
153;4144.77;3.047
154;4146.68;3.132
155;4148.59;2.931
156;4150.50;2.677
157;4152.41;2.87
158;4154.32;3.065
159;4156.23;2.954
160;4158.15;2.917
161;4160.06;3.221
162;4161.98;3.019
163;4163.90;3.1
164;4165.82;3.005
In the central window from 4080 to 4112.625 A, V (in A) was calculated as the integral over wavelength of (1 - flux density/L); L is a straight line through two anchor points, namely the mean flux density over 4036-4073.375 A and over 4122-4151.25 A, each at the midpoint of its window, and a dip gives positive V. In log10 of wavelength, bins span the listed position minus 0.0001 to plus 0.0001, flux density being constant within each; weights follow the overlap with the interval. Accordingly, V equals 1.7 A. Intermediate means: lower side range 2.97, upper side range 3.04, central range 2.85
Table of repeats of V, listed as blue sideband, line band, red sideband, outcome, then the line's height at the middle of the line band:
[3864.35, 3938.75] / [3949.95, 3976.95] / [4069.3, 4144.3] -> 4.2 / 2.31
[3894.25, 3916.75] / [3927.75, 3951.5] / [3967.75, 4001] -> 5.3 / 2.37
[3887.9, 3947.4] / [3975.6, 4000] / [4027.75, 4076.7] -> -2.0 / 2.51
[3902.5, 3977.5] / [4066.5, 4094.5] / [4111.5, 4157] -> -2.4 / 2.76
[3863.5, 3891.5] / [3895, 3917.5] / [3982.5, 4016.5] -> -0.9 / 2.22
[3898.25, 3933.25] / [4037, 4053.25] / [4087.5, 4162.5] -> -2.2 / 2.65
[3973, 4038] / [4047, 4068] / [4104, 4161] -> -0.2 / 2.94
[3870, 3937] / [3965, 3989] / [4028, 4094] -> 4.3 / 2.48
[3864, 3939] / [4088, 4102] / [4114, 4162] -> 0.5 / 2.86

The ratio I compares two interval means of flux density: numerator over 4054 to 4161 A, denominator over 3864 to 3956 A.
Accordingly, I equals 1.4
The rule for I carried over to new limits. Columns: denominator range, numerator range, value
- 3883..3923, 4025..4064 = 1.34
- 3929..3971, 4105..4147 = 1.60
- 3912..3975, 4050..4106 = 1.46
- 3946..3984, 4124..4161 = 1.45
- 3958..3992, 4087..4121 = 1.38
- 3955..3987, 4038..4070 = 1.49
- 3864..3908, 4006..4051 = 1.48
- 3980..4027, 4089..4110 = 0.91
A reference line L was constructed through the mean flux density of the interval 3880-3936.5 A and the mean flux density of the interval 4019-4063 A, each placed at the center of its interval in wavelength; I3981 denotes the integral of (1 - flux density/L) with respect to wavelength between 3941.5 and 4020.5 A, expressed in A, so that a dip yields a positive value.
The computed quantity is 2.53 A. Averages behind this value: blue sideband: 2.05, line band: 2.51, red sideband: 3.01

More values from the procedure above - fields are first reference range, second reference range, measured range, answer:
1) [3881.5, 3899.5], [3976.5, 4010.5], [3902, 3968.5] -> 7.05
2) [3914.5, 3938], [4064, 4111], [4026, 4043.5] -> -3.08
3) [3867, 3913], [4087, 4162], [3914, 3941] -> 4.01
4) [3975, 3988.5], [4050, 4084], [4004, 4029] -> -4.64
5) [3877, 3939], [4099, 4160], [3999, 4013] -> -3.47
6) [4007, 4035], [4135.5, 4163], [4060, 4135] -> 2.12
